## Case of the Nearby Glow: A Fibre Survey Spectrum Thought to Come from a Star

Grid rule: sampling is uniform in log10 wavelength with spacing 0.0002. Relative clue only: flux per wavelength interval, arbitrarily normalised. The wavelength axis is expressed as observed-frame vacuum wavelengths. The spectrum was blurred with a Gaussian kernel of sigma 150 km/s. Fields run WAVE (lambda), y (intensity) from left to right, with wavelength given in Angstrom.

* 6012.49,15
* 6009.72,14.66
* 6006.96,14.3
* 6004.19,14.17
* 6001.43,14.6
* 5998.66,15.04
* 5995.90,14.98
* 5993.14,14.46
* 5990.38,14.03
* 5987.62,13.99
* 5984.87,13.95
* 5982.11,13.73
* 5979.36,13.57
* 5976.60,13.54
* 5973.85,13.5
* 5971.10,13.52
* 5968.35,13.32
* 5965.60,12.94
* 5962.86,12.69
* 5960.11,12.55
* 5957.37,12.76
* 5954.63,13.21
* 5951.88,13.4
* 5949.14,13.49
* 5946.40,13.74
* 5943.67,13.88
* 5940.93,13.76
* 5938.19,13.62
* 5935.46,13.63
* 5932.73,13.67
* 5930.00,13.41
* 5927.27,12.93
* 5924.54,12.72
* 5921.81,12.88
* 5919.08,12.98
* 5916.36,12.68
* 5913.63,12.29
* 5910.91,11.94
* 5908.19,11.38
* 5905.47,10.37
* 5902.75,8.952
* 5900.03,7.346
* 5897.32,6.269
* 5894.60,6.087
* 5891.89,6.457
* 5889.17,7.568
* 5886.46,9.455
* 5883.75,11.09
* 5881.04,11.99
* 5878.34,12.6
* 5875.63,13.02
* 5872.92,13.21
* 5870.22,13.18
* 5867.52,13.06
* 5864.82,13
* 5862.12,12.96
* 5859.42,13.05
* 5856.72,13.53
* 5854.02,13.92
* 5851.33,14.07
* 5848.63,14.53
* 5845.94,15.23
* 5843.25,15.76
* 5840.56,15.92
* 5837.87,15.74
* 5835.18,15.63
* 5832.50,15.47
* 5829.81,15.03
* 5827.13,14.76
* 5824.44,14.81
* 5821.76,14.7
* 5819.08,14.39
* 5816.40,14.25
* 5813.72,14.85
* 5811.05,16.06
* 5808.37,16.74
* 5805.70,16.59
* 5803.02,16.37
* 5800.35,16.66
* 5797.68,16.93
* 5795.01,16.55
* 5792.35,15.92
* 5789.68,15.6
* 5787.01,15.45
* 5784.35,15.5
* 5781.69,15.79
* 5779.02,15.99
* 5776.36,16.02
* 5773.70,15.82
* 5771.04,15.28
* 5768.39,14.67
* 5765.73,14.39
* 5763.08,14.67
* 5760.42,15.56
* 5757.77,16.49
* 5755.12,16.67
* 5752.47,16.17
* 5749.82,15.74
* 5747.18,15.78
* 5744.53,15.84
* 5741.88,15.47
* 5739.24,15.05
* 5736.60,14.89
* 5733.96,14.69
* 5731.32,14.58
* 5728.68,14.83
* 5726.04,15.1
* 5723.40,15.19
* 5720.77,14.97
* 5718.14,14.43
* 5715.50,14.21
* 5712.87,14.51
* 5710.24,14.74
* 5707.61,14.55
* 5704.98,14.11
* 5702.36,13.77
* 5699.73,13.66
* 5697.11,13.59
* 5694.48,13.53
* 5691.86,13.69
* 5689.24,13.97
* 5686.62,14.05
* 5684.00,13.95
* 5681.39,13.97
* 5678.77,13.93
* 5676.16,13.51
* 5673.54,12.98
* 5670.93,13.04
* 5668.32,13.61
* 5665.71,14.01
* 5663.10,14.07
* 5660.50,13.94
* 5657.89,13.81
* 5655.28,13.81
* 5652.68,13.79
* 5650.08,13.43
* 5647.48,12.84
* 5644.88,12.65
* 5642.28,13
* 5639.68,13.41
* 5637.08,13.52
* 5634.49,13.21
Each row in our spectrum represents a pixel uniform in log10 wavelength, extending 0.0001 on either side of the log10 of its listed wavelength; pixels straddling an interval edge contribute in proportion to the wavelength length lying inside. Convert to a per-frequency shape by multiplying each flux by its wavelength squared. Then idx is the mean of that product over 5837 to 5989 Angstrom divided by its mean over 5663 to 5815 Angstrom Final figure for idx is 0.89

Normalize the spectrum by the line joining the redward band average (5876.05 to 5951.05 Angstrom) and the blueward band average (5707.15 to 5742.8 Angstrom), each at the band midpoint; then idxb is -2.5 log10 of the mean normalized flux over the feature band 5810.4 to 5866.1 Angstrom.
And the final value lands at -0.148 mag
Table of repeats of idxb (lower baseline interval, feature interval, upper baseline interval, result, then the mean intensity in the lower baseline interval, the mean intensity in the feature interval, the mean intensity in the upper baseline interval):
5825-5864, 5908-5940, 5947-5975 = 0.06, 14.7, 12.9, 13.2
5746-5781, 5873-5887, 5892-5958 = 0.09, 15.6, 11.9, 11.9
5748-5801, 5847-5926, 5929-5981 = 0.24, 15.8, 11.5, 13.4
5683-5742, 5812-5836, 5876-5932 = -0.21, 14.4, 14.9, 10.7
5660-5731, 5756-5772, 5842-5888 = -0.11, 14.1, 15.2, 13.1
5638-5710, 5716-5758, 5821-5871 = -0.10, 13.7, 15.3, 14.4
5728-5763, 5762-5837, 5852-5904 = -0.14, 15.5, 15.5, 10.9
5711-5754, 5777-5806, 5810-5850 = -0.07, 15.1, 16.1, 15.1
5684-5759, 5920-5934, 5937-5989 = 0.04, 14.8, 13.1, 13.4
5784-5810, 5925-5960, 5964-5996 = 0.07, 16.3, 13.4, 13.7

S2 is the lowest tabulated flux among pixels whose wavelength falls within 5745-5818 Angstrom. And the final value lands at 14.25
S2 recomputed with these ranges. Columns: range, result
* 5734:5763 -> 14.89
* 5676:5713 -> 13.51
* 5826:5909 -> 6.087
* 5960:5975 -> 12.55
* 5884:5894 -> 6.457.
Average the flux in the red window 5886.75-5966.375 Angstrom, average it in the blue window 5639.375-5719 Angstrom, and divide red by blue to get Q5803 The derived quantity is 0.85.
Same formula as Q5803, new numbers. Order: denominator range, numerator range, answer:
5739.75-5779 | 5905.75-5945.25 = 0.83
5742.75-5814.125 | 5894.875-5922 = 0.66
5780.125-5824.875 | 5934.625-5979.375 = 0.85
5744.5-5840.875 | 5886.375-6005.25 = 0.80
